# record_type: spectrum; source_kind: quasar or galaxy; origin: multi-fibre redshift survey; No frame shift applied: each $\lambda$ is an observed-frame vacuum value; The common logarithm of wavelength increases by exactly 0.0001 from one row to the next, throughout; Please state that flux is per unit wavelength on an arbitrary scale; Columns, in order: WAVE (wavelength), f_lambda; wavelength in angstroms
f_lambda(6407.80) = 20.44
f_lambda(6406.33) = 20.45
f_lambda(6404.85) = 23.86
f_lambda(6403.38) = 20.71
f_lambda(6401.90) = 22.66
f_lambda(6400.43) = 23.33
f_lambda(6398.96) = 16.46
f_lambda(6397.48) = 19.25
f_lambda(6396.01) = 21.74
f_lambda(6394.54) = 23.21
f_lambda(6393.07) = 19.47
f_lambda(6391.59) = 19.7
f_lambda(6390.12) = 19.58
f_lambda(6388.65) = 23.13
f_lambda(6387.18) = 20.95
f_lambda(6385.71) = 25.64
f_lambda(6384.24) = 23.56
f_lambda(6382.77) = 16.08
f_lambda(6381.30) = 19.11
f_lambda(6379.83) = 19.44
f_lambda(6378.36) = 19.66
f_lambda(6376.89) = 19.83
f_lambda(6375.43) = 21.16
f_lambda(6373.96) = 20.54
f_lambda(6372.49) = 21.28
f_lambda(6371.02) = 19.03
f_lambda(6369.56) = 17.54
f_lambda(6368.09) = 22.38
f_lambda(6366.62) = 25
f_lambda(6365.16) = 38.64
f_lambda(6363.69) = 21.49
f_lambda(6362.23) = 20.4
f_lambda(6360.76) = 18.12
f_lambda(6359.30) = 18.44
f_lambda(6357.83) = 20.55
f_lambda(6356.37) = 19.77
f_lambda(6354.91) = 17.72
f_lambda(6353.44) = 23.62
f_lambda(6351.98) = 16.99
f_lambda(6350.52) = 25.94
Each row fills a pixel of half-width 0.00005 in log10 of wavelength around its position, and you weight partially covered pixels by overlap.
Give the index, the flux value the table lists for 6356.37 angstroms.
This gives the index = 19.77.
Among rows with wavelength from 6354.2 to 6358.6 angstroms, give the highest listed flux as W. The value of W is 20.55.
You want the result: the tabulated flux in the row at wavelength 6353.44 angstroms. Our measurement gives 23.62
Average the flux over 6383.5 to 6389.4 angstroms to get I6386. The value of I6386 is 23.3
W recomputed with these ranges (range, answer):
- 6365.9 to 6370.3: 25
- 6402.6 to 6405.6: 23.86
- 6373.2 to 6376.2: 21.16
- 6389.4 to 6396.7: 23.21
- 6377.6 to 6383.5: 19.66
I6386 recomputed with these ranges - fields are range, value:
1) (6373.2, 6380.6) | 20.1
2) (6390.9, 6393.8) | 19.5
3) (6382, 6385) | 19.9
